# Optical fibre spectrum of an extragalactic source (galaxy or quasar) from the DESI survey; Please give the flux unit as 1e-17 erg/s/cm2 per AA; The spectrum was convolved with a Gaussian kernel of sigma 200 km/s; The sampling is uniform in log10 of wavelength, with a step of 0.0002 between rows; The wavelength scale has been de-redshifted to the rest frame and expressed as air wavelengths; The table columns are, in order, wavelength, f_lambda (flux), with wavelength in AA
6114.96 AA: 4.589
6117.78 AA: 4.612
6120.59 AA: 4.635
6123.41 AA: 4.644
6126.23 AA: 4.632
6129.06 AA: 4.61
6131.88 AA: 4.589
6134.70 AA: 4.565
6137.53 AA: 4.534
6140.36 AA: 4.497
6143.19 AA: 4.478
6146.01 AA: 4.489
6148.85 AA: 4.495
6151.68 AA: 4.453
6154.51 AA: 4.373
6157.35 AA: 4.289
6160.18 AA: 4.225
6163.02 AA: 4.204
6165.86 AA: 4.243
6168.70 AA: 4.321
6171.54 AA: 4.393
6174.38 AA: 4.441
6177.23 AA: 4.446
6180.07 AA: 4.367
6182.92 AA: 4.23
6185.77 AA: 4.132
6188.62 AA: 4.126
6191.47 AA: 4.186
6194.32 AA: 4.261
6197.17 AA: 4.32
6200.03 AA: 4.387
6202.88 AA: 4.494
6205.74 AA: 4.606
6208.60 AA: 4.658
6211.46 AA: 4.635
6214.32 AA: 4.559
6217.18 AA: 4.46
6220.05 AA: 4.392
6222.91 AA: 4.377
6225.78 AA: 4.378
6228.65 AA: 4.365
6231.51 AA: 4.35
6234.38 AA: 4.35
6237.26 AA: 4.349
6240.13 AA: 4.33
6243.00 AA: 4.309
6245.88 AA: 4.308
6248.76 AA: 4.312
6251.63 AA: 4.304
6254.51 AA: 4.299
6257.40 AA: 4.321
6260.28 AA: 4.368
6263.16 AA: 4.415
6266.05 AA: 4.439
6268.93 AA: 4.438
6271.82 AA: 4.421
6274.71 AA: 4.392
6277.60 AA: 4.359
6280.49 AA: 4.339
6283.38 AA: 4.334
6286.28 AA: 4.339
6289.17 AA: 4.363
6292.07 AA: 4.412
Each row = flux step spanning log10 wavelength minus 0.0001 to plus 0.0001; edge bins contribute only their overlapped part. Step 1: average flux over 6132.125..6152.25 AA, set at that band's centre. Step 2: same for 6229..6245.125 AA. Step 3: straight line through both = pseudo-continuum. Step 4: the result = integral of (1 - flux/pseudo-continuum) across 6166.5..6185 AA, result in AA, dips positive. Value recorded 0.40 AA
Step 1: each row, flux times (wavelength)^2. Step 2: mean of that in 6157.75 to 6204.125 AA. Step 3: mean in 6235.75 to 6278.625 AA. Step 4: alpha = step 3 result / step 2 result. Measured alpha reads 1.04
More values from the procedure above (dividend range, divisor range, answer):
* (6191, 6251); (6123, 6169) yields 1.01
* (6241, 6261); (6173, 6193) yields 1.03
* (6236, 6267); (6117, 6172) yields 1.01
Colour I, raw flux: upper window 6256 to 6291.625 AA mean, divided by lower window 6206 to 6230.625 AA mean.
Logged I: 0.98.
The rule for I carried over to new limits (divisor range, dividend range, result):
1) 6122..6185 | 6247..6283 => 0.99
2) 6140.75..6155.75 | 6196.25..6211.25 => 1.01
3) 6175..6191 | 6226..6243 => 1.02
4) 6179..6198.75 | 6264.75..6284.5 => 1.04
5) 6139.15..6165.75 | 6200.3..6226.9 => 1.03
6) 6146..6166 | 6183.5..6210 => 1.00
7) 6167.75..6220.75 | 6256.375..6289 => 1.00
